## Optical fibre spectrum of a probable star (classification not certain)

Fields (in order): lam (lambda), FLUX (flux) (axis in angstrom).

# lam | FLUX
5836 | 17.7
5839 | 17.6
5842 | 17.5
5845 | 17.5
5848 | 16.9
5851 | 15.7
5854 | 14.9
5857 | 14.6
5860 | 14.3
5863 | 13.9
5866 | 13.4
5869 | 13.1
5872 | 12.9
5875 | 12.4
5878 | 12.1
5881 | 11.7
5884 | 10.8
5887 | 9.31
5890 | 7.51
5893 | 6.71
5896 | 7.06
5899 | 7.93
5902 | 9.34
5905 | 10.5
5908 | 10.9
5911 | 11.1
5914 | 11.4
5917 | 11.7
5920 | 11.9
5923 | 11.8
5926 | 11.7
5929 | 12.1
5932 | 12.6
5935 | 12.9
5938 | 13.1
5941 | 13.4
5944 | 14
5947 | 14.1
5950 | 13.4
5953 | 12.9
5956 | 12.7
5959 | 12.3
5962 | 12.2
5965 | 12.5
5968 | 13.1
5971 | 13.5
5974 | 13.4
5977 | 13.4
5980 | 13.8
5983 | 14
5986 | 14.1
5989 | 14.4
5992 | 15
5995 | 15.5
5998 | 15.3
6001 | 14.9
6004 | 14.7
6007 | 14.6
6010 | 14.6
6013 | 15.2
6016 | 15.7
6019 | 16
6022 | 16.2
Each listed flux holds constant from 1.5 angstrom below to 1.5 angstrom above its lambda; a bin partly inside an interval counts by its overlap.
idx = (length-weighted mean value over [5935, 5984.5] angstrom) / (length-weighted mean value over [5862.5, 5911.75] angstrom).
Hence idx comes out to 1.3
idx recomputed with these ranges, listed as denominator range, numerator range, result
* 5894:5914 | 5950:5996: 1.41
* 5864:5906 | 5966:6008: 1.37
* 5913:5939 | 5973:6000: 1.18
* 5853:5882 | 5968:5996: 1.05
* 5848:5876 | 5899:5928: 0.78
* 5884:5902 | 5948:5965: 1.57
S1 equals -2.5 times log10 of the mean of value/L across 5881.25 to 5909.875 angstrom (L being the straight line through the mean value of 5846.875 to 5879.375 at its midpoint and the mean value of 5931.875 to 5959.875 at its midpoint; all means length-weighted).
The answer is 0.45 mag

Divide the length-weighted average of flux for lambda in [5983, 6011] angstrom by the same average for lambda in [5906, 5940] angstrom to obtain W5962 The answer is 1.2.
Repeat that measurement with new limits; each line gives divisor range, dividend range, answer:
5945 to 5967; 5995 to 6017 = 1.16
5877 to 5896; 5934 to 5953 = 1.43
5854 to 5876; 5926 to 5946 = 0.95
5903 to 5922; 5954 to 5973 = 1.14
